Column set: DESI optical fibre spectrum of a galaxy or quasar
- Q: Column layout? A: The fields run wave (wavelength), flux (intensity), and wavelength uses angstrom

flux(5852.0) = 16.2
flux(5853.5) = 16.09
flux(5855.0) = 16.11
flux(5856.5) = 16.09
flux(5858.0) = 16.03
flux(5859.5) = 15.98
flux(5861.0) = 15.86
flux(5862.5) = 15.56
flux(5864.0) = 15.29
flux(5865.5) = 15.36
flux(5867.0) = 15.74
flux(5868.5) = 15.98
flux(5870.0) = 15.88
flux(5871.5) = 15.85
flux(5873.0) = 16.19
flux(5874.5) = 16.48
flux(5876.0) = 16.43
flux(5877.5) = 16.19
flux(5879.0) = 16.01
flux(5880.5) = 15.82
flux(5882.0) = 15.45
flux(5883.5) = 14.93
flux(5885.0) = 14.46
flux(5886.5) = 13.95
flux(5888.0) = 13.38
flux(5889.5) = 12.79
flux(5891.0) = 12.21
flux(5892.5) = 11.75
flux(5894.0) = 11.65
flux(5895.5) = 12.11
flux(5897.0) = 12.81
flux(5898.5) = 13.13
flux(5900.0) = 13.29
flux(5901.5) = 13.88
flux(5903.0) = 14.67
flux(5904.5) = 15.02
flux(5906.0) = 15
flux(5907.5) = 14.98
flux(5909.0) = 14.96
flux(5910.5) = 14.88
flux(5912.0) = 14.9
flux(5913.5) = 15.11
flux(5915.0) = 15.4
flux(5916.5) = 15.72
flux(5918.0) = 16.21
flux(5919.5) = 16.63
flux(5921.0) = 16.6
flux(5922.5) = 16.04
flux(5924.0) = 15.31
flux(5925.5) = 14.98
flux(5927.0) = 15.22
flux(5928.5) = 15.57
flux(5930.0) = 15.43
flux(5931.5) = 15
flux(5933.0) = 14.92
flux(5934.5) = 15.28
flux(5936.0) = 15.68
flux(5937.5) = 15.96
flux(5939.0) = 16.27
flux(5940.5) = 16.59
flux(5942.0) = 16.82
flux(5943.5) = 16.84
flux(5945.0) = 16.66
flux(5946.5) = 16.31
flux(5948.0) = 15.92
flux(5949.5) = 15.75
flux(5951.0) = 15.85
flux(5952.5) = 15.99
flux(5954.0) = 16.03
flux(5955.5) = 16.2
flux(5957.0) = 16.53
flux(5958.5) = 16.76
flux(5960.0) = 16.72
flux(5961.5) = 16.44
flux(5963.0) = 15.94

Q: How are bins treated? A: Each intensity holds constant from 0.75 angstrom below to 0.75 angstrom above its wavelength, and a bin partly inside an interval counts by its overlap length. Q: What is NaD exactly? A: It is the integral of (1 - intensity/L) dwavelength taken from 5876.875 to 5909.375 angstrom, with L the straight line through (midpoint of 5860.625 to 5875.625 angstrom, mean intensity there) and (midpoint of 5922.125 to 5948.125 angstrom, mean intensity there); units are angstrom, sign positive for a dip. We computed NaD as 3.8 angstrom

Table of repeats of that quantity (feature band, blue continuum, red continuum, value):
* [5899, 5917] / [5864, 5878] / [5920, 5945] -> 1.2 angstrom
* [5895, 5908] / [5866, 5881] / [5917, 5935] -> 1.6 angstrom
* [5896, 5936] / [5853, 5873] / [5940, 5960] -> 2.8 angstrom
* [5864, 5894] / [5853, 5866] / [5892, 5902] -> -1.5 angstrom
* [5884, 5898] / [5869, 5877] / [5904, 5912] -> 2.4 angstrom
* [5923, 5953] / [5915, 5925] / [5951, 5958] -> 0.5 angstrom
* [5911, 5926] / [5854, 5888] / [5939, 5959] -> 0.3 angstrom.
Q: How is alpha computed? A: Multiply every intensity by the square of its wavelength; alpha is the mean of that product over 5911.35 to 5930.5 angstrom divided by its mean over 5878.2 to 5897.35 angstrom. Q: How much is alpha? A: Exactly 1.2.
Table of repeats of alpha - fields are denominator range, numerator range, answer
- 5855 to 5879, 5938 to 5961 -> 1.05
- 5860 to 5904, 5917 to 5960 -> 1.12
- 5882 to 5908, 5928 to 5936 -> 1.14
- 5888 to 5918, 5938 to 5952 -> 1.19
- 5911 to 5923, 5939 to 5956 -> 1.04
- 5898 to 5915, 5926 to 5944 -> 1.09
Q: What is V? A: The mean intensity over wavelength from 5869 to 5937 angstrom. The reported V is 14.9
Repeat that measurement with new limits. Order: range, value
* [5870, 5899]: 14.3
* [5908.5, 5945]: 15.7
